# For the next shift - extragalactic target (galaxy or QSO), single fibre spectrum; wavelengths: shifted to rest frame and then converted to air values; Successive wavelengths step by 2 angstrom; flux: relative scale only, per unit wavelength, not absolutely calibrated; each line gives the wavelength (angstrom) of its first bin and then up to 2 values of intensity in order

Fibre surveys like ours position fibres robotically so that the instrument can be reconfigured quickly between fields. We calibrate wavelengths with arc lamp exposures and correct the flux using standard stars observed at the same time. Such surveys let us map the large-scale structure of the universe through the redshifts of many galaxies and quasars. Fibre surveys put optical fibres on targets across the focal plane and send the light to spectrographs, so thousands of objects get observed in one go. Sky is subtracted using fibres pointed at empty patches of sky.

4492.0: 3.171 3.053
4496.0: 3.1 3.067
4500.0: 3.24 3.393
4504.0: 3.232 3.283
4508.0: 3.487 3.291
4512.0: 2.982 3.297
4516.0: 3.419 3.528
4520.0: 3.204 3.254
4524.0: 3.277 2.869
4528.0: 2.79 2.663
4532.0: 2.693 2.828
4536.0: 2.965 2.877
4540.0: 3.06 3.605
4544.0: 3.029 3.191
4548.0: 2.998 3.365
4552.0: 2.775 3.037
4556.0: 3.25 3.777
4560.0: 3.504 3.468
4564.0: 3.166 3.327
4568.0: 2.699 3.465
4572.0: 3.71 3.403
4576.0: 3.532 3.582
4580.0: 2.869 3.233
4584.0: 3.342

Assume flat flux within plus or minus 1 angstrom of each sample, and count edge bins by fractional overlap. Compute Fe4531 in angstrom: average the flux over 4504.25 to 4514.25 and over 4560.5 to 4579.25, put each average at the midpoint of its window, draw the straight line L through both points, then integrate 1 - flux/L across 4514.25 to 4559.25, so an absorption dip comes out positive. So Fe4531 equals 2.6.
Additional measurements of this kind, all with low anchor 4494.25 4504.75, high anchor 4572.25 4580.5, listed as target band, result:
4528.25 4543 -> 1.6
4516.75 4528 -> 0.2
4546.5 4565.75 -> 0.5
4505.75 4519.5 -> -0.4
